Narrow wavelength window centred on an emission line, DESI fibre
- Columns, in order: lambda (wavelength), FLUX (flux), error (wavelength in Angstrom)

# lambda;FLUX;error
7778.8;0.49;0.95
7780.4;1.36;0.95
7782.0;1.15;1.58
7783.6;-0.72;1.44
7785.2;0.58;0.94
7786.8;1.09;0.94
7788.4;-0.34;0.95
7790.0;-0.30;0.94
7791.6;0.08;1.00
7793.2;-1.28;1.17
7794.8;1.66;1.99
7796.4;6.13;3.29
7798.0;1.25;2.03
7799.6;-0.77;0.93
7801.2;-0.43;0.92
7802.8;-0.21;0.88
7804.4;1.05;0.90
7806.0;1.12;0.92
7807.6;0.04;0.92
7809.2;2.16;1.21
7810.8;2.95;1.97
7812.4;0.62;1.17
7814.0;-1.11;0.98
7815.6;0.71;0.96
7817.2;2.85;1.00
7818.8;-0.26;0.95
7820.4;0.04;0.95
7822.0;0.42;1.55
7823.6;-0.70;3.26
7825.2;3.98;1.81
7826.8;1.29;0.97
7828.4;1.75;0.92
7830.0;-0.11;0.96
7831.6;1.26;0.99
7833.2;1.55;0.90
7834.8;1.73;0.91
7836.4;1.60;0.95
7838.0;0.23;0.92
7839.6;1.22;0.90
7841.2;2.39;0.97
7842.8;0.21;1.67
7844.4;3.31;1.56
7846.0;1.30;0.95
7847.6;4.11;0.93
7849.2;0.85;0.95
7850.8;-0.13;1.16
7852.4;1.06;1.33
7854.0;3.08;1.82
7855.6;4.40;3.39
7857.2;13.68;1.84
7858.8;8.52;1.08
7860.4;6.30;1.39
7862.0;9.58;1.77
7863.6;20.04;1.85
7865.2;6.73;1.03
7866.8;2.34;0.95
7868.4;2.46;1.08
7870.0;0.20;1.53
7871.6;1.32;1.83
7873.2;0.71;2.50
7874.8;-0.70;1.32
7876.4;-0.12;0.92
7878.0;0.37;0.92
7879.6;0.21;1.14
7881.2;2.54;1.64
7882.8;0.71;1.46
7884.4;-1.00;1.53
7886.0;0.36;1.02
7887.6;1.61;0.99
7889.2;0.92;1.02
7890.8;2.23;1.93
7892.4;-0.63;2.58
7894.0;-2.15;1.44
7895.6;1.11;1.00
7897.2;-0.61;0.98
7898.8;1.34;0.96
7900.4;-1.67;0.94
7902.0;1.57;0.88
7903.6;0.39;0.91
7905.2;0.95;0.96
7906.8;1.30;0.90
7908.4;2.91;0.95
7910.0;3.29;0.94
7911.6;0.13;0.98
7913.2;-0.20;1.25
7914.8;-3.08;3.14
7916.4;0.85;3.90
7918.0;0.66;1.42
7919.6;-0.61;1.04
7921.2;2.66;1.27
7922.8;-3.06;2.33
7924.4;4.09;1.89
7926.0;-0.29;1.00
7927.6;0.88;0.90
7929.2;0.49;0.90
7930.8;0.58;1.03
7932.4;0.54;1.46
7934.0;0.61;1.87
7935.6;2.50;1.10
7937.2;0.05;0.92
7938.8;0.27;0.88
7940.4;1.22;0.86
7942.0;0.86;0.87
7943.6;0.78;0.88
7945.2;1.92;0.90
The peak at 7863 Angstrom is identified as [O II] 3727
